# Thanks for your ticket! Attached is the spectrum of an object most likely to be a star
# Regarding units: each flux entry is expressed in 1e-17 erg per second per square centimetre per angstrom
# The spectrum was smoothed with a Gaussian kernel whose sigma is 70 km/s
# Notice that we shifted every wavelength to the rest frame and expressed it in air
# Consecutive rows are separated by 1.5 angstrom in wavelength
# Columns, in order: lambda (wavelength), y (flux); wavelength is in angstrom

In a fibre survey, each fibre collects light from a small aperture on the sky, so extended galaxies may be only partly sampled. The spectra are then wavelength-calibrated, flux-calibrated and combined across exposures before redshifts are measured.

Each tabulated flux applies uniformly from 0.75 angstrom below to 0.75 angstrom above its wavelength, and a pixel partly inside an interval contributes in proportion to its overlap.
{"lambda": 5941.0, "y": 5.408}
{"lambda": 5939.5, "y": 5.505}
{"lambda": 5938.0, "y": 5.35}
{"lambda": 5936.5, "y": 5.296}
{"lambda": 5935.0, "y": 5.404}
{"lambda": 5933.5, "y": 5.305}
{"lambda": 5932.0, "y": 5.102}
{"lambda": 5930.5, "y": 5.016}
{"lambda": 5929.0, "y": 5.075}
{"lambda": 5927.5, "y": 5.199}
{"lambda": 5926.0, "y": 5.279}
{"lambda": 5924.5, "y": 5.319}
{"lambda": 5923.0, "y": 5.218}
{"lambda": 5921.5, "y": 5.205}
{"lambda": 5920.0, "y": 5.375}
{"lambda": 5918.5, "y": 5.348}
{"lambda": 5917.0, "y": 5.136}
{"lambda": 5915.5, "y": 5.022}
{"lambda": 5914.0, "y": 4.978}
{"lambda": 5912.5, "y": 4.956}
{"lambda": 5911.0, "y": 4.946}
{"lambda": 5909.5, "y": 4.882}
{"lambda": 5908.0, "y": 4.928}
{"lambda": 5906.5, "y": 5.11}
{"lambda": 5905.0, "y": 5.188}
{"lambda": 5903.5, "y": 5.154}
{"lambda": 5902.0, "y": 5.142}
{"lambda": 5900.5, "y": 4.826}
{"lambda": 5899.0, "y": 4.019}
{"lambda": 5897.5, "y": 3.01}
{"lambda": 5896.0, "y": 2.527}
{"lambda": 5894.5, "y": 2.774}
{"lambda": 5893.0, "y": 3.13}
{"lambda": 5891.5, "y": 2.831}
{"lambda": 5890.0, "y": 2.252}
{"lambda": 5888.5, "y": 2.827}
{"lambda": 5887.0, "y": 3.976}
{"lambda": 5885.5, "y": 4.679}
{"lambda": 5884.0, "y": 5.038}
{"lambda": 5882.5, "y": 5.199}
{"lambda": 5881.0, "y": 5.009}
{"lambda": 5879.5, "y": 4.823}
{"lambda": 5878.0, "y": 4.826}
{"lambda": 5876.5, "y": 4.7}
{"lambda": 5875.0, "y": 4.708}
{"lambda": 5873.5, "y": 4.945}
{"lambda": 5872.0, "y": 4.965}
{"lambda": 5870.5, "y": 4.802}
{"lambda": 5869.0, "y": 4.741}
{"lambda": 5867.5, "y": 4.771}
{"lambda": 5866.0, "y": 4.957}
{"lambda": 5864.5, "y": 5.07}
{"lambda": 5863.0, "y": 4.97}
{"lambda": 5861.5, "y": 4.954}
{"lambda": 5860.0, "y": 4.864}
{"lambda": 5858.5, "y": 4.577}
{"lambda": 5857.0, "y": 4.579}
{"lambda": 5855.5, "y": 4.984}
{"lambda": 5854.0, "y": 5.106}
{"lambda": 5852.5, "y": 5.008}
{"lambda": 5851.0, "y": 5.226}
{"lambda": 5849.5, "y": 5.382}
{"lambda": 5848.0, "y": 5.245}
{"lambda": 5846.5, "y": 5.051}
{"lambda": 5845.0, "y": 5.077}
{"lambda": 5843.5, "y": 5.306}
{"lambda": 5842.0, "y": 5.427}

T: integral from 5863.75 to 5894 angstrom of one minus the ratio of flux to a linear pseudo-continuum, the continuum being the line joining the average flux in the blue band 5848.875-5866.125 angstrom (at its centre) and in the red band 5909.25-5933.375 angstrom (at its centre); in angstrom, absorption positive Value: 3.8 angstrom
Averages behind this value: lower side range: 4.97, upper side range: 5.14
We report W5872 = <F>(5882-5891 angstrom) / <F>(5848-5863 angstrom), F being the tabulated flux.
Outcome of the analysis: 0.79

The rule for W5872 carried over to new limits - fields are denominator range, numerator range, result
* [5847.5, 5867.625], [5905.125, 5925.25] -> 1.03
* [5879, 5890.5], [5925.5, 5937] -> 1.22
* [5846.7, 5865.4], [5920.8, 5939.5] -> 1.05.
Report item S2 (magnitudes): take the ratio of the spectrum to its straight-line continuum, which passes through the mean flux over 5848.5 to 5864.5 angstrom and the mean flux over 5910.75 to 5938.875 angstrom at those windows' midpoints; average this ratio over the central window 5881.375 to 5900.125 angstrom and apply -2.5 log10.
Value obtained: 0.38 mag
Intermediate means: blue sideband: 4.97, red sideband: 5.19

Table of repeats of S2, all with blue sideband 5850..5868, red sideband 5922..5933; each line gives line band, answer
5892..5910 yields 0.21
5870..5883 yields 0.02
